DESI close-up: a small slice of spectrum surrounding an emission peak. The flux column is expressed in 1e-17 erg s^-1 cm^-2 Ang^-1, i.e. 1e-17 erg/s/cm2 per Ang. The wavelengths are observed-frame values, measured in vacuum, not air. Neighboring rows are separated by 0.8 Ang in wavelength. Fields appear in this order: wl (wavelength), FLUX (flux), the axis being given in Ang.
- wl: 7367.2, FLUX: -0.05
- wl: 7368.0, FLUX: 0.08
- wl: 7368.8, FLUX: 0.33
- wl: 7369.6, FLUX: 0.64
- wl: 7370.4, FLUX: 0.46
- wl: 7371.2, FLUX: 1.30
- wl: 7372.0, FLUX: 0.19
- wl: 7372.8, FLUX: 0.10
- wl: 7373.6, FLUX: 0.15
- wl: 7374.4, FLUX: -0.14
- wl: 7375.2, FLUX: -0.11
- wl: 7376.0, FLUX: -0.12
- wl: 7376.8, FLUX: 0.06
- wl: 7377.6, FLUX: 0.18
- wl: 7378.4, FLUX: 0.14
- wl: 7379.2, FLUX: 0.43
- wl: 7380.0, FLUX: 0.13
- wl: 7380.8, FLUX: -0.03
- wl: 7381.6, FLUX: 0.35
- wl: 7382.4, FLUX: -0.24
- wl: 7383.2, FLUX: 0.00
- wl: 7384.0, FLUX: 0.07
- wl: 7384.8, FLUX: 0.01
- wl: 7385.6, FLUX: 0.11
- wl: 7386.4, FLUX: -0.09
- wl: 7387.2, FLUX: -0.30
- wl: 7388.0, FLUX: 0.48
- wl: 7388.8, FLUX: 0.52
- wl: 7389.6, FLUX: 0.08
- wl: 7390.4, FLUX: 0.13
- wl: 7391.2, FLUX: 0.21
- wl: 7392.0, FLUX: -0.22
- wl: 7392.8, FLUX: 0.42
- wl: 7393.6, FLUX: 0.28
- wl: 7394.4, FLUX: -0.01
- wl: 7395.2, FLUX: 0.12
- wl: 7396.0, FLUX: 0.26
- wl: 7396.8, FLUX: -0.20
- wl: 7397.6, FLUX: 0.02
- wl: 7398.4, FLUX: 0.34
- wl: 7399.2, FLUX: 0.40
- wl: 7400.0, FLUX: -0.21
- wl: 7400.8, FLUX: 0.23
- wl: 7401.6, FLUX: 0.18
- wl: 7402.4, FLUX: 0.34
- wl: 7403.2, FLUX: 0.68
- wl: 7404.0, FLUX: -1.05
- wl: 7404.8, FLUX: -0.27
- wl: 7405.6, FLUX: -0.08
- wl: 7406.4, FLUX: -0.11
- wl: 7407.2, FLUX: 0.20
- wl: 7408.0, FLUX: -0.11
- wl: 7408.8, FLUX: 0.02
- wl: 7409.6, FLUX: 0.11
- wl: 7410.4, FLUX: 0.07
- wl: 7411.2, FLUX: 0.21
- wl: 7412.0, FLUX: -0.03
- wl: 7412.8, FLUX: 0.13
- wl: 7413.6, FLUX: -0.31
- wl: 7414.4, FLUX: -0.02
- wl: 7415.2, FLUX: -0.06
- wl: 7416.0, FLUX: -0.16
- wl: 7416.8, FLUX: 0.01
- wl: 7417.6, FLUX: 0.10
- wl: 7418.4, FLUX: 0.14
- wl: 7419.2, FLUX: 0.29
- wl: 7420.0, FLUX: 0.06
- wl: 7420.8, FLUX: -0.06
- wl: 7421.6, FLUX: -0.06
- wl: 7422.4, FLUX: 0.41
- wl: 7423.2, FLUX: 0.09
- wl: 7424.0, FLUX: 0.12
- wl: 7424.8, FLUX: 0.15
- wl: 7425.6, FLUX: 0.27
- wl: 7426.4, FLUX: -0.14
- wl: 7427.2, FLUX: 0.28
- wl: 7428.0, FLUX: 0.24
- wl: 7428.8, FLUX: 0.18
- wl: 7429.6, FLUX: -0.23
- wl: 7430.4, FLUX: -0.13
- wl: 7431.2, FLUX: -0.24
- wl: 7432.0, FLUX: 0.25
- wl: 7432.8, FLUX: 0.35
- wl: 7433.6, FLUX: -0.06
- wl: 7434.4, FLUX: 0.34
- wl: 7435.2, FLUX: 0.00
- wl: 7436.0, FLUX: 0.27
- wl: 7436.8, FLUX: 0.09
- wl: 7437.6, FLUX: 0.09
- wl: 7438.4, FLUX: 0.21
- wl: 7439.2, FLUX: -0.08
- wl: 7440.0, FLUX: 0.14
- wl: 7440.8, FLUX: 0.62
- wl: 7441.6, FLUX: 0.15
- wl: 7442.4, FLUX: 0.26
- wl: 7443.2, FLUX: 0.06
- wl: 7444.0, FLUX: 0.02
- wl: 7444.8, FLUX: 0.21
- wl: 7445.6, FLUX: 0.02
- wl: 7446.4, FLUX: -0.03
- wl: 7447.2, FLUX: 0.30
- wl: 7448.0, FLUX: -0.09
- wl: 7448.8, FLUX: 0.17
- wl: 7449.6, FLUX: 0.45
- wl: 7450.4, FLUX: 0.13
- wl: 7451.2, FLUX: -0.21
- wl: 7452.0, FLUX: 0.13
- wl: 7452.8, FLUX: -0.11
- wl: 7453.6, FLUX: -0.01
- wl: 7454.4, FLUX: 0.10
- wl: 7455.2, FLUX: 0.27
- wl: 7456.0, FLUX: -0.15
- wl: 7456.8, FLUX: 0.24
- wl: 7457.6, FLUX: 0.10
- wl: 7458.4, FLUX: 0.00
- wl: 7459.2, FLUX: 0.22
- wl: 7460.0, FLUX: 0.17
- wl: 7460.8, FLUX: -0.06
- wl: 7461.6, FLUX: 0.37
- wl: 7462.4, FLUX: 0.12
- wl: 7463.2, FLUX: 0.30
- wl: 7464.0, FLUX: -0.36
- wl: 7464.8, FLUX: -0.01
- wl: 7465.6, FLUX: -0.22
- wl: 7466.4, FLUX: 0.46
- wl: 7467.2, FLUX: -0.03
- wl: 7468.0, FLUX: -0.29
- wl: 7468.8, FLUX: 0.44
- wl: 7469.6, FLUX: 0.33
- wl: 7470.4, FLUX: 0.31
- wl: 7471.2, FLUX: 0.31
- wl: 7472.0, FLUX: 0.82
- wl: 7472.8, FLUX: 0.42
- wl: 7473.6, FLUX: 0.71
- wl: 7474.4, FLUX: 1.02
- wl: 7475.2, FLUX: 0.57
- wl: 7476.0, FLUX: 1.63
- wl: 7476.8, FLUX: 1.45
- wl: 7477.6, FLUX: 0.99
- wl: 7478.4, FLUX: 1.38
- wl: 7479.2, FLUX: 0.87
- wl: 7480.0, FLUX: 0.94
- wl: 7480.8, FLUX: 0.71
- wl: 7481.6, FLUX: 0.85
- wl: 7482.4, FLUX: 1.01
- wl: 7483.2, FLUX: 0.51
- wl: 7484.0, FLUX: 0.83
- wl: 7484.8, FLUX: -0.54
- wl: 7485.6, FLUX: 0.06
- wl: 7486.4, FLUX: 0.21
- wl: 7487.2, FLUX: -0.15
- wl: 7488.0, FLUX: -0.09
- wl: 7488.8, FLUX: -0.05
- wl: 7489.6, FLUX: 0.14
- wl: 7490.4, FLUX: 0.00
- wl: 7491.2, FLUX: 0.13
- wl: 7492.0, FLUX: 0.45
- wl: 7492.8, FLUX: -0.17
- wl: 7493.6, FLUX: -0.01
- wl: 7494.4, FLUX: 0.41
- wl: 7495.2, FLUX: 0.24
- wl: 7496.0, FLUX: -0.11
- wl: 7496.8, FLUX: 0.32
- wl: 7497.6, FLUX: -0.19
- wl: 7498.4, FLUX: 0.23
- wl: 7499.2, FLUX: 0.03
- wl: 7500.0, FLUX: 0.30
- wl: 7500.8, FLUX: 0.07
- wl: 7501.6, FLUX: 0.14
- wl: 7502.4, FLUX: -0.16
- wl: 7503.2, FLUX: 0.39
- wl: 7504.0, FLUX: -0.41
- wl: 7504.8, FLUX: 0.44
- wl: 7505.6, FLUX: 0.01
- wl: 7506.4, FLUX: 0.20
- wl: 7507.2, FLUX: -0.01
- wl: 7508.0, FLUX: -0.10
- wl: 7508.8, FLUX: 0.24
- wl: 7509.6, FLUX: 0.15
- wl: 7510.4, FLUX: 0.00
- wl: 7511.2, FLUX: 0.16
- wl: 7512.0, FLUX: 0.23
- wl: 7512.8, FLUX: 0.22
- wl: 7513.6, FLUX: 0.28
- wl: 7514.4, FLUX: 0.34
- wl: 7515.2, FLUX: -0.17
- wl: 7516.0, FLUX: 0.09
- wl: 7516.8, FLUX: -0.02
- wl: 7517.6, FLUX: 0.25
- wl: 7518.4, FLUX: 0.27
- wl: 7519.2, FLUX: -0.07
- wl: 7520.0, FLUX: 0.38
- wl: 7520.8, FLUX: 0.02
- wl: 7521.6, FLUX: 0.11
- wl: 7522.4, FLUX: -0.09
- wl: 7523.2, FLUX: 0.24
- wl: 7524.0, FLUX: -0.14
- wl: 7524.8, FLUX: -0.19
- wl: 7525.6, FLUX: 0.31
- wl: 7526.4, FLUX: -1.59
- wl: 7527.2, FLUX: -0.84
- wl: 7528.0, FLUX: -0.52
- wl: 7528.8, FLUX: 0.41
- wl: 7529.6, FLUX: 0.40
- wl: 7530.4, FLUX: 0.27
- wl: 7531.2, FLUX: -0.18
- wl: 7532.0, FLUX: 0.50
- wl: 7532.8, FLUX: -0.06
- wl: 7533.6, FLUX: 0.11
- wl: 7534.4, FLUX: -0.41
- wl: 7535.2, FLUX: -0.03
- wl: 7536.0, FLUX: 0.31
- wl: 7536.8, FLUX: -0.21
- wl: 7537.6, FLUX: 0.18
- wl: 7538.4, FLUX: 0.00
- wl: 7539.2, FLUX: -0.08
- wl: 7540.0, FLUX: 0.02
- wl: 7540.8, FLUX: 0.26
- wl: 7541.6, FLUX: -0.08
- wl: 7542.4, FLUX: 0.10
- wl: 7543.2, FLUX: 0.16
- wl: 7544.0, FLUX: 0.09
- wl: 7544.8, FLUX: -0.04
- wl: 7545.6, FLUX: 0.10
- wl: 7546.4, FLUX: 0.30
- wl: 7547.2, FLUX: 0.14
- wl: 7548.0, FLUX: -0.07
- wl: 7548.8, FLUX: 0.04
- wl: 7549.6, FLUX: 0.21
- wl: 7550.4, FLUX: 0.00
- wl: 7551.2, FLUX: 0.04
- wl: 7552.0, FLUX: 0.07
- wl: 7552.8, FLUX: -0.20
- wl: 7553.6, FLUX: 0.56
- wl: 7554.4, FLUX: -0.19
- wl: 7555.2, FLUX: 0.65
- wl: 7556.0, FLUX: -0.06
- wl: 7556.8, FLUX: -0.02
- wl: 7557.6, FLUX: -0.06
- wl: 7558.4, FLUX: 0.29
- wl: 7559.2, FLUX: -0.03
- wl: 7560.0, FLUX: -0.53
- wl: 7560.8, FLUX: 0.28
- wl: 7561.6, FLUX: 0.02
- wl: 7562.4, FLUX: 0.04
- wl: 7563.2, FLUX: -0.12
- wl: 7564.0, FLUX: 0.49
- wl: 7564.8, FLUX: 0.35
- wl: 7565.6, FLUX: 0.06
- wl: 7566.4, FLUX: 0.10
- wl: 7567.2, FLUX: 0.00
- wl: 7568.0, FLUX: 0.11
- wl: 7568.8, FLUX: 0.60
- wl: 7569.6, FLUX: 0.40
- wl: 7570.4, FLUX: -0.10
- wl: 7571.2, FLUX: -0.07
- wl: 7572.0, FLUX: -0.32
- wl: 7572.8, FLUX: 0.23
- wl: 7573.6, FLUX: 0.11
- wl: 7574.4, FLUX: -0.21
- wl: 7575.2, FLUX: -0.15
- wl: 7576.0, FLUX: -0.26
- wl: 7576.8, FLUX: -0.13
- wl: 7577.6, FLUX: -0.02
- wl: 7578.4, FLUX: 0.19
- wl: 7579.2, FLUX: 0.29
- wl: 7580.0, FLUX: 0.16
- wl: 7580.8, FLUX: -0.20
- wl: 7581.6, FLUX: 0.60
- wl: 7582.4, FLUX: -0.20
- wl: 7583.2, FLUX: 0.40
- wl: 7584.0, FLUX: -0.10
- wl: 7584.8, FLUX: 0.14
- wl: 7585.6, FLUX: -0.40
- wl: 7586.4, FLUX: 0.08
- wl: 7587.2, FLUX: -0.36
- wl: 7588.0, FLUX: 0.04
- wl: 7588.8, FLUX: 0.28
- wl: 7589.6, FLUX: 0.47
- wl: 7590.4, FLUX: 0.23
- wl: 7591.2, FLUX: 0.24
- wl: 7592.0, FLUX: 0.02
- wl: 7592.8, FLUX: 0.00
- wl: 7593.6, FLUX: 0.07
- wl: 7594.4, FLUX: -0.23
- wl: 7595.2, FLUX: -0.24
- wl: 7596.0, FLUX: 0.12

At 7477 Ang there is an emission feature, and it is [O II]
